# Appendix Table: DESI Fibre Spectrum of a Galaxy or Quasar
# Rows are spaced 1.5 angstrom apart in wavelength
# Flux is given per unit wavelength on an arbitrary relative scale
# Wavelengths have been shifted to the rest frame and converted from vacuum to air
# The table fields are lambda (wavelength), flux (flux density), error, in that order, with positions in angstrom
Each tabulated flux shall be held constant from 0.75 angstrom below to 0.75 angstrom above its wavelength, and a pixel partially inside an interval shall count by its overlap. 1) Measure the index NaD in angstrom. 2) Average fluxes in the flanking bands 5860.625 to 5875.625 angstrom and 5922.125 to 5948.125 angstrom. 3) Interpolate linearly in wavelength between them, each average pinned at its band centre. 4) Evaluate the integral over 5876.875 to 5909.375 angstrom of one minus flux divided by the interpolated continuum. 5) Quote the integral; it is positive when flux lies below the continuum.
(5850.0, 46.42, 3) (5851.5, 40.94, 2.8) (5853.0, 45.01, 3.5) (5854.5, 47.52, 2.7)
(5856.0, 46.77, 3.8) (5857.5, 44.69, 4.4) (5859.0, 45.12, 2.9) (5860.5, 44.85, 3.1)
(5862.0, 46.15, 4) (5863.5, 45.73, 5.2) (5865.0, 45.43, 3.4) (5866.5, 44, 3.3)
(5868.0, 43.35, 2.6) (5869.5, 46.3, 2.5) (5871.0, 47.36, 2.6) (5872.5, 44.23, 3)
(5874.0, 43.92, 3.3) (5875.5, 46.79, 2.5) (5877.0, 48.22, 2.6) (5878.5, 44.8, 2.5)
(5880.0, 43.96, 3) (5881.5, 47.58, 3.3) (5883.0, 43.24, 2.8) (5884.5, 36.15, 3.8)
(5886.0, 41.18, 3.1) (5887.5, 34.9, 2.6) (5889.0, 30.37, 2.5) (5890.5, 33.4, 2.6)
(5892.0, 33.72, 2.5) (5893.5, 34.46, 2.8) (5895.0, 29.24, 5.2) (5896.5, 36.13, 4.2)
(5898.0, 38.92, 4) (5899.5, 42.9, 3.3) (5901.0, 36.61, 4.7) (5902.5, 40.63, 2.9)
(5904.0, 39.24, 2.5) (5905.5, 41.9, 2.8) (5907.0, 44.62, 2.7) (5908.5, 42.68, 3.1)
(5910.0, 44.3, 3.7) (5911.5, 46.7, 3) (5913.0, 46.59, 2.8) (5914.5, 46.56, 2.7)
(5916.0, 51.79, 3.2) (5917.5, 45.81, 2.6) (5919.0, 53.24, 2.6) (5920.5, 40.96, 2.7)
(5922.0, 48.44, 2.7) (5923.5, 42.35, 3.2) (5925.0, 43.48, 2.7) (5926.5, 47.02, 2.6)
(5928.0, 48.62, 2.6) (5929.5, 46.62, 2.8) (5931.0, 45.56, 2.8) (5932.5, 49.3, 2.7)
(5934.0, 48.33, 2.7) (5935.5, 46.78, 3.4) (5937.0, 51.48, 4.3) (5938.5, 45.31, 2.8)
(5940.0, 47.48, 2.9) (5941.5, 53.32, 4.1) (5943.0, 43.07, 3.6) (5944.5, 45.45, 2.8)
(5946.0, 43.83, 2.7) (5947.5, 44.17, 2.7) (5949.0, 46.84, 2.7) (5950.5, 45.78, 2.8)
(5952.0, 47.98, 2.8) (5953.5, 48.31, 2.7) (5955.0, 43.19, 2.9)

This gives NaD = 4.7 angstrom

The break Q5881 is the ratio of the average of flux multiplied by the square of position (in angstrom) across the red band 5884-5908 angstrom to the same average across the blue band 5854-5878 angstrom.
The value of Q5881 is 0.8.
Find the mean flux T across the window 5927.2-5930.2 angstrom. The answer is 47.6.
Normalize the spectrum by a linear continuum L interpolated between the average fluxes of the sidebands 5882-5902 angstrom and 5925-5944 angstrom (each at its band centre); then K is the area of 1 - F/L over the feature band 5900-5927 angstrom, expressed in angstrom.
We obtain -1.61 angstrom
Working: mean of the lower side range 36.4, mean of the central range 44.6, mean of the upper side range 47.5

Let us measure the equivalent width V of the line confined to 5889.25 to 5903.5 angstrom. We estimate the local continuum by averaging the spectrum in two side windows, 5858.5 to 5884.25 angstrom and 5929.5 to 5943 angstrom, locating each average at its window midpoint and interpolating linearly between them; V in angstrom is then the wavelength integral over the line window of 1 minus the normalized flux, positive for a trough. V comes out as 3.1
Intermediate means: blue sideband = 45.2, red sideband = 48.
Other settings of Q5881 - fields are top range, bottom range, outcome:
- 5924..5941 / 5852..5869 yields 1.07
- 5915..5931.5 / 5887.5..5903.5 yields 1.32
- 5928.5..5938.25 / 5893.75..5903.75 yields 1.30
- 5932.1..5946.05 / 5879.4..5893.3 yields 1.27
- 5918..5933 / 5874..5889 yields 1.11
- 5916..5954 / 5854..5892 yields 1.11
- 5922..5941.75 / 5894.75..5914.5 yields 1.15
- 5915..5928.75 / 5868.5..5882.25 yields 1.04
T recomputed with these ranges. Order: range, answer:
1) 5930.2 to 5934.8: 47.7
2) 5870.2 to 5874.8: 45.2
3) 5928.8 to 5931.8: 46.1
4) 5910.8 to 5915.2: 46.6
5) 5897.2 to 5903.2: 39.7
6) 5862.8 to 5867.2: 45.1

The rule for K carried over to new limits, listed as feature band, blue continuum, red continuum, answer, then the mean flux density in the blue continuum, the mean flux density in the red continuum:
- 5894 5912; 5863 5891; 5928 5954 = 1.8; 42.7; 47.1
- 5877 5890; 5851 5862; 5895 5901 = -0.1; 45.2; 37.7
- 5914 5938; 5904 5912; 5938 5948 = -1.3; 43.5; 46.2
